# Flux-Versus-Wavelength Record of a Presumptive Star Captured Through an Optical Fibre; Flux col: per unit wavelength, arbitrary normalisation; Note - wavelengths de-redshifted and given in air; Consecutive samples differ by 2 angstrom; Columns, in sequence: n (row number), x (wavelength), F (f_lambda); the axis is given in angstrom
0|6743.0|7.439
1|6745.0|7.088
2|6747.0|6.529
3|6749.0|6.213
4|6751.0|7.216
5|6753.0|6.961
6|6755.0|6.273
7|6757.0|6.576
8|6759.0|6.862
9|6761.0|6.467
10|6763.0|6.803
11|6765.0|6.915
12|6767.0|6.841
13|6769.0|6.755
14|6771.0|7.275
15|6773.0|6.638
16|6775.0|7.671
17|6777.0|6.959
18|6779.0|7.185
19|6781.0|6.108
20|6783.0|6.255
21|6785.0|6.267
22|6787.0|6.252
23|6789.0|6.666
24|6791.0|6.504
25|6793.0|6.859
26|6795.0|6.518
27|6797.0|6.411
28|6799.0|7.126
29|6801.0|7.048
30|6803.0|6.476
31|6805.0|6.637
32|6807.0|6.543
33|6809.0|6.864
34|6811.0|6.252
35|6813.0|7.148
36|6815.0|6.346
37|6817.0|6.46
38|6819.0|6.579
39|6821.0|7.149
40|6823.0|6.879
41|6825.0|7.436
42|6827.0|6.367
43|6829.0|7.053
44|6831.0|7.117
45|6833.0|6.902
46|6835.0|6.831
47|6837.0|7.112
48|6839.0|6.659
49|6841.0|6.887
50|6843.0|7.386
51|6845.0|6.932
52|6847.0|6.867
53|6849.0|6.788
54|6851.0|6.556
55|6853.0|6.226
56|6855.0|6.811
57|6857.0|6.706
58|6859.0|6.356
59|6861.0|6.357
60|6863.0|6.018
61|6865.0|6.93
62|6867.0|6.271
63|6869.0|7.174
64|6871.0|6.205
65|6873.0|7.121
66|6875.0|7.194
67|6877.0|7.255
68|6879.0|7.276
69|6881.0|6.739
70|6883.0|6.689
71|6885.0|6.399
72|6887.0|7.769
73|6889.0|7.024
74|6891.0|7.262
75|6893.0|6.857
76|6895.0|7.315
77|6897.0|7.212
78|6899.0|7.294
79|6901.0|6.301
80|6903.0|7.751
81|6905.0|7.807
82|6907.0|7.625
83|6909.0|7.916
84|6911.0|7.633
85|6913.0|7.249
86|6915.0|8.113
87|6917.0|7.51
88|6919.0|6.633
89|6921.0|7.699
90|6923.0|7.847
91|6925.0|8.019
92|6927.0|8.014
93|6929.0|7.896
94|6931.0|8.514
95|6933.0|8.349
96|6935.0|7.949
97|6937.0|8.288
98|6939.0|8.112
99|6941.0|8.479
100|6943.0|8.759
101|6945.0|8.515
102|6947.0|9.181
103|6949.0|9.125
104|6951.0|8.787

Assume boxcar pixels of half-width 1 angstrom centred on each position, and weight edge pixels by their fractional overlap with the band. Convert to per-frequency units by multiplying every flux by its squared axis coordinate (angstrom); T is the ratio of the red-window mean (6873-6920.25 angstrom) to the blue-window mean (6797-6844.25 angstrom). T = 1.1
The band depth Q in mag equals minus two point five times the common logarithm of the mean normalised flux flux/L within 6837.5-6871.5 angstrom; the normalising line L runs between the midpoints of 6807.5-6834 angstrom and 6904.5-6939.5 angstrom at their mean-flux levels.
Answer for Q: 0.08 mag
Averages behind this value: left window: 6.81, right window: 7.84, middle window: 6.67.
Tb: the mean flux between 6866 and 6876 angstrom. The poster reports 6.79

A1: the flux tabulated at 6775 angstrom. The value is 7.671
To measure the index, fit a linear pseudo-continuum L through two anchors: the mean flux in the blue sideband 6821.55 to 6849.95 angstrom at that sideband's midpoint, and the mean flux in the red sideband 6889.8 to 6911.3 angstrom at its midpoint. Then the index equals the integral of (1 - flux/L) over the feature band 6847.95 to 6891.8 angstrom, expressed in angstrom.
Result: 2.4 angstrom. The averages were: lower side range 6.95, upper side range 7.35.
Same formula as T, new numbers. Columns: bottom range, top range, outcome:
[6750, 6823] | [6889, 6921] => 1.13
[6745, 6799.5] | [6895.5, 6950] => 1.23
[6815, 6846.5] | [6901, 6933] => 1.15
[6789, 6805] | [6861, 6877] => 1.02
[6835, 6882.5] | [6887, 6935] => 1.13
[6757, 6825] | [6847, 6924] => 1.08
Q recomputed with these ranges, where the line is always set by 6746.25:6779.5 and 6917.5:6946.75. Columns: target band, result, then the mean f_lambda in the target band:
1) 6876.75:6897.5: 0.102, 7.06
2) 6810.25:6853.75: 0.080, 6.82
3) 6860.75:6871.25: 0.166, 6.52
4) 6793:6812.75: 0.070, 6.68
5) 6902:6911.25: 0.021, 7.76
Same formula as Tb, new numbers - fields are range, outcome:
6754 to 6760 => 6.57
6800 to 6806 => 6.72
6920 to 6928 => 7.89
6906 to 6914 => 7.61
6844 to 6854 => 6.67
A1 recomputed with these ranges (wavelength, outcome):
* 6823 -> 6.879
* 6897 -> 7.212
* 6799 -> 7.126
